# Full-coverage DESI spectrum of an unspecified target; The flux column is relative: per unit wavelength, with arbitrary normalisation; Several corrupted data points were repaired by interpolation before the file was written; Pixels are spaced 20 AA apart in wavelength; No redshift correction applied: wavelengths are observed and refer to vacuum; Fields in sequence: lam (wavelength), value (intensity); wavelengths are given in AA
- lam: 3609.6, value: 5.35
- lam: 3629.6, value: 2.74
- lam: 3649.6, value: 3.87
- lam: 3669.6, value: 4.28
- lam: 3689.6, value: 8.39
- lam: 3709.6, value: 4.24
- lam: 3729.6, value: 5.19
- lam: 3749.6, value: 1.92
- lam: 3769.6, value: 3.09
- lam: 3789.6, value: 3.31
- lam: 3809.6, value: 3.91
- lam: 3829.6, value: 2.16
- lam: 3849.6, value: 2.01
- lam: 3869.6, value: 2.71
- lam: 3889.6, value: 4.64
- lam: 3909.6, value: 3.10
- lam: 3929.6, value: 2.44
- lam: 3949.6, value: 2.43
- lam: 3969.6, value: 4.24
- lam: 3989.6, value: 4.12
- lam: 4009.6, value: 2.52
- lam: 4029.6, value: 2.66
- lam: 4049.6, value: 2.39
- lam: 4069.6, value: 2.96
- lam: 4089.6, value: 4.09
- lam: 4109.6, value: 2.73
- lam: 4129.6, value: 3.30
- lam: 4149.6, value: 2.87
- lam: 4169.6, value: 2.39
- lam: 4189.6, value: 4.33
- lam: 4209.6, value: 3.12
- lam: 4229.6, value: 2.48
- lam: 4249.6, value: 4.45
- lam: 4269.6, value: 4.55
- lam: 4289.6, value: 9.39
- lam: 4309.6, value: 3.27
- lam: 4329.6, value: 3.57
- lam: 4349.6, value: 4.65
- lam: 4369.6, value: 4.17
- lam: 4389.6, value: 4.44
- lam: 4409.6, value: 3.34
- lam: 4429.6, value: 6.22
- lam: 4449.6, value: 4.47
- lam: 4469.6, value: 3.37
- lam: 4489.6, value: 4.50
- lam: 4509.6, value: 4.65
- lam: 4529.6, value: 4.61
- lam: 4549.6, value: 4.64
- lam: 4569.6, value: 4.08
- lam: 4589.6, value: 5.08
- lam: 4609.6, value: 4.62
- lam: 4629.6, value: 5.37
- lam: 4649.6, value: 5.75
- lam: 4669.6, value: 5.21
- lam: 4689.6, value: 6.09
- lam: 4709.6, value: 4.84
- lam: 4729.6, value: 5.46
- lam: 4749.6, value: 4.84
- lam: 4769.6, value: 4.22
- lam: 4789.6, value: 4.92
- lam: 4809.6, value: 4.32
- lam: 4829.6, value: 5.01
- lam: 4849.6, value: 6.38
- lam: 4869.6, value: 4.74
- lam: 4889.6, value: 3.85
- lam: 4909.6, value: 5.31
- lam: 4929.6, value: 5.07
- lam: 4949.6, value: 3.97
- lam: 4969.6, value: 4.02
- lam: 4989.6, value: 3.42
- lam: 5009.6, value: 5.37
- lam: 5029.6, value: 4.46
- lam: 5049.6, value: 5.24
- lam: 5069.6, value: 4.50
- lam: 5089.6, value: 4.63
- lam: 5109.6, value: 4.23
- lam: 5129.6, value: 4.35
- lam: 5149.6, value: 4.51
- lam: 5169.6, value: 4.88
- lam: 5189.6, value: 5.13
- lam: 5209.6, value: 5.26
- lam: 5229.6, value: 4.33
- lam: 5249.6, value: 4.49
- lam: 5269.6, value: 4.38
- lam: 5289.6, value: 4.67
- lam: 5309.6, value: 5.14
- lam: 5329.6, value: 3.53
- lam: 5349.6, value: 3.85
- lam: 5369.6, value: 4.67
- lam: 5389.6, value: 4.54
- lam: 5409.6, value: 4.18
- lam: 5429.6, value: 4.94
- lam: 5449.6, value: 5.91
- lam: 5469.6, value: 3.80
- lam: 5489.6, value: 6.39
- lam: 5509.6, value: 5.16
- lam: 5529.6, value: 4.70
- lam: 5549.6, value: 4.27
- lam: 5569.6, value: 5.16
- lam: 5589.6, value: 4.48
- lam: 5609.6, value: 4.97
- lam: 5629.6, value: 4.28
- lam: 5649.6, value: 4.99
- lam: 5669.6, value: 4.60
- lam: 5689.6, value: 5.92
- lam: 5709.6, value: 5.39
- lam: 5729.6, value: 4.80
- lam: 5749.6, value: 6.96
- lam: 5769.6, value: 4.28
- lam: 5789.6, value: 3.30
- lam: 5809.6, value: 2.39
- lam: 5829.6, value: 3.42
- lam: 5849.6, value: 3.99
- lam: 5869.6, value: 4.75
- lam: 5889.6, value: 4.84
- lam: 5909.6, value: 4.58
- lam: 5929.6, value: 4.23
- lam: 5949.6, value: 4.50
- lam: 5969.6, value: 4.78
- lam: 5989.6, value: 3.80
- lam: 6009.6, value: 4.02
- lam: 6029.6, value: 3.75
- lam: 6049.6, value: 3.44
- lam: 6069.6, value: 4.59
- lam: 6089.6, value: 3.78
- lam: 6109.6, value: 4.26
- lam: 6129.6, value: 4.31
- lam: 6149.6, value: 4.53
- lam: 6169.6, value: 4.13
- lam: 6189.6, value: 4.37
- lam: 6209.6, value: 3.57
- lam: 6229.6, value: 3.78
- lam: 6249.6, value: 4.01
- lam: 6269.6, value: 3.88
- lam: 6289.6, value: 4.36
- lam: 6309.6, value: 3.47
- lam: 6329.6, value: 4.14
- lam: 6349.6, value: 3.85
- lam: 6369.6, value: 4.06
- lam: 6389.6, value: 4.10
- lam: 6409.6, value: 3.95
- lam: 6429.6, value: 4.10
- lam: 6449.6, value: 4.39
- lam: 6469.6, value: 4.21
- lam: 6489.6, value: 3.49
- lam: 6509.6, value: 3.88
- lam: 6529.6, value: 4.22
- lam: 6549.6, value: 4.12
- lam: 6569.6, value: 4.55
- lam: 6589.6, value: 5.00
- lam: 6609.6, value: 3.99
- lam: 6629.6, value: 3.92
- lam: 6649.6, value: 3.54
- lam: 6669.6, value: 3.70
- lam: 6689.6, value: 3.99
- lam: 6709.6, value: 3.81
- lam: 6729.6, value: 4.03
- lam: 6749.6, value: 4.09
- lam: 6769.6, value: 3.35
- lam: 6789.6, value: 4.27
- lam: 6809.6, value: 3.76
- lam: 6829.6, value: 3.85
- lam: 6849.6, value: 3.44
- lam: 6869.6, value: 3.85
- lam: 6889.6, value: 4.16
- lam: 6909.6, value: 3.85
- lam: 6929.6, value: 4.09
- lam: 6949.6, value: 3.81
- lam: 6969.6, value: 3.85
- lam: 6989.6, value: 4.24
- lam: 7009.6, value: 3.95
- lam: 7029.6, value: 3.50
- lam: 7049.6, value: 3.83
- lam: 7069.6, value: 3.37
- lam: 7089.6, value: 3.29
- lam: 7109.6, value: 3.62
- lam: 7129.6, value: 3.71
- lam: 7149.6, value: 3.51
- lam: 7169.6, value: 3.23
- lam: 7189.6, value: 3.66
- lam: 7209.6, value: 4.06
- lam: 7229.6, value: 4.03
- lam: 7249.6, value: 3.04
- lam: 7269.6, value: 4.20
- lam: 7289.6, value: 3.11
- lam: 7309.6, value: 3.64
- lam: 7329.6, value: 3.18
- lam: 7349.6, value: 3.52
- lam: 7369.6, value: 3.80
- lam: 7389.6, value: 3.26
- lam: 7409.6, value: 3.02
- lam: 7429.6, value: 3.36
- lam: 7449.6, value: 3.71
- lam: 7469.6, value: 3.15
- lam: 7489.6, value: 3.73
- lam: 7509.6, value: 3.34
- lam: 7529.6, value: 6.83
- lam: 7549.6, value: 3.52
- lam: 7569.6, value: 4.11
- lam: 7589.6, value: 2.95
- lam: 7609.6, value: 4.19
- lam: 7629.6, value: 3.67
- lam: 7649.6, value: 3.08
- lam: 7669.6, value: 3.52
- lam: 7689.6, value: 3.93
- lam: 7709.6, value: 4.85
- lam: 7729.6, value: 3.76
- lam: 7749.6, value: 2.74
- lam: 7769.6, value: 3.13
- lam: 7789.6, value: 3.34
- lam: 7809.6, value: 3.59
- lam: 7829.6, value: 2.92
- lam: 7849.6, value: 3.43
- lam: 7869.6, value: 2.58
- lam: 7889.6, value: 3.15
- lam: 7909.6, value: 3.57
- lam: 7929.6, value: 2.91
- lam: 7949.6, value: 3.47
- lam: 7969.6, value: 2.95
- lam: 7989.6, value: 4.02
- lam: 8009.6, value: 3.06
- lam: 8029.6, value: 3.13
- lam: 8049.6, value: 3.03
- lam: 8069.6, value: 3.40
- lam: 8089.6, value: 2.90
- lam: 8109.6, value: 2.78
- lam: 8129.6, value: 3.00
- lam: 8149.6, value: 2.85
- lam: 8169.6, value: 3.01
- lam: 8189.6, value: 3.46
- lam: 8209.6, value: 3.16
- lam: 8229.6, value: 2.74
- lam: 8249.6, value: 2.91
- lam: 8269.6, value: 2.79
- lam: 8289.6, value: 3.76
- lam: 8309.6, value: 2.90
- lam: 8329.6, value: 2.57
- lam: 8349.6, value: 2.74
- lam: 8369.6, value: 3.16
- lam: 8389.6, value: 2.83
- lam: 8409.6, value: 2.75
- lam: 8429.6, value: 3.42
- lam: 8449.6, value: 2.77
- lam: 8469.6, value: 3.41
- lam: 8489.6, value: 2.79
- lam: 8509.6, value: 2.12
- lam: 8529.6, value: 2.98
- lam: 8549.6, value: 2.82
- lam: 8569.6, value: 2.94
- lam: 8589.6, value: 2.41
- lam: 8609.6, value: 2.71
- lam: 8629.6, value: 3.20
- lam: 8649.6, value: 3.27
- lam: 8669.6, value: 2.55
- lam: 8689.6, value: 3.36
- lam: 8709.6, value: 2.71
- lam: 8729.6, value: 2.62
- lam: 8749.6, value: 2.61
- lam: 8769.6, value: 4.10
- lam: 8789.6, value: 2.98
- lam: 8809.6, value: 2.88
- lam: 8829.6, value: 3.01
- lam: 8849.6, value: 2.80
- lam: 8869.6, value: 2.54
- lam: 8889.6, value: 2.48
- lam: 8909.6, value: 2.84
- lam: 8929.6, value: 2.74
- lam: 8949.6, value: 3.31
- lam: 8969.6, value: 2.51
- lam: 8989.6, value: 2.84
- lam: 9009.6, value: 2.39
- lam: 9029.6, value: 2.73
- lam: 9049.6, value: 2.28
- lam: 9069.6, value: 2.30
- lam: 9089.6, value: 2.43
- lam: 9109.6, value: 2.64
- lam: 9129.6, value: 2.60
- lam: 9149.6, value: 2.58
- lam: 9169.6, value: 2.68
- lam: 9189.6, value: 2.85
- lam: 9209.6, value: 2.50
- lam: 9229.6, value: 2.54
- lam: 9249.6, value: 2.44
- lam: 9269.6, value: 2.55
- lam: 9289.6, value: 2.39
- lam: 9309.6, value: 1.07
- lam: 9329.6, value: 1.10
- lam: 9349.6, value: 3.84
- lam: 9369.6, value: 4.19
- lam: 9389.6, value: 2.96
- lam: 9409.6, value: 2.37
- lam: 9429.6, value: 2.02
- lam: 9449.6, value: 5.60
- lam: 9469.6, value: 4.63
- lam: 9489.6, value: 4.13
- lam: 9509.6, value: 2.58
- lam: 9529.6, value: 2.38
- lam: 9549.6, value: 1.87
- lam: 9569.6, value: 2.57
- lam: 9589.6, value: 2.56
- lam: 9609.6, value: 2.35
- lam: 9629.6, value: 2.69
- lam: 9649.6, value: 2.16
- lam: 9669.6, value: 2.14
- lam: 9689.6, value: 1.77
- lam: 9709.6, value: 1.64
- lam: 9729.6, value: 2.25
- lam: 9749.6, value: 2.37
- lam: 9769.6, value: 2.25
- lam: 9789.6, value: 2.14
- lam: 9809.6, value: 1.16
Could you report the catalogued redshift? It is 0.15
